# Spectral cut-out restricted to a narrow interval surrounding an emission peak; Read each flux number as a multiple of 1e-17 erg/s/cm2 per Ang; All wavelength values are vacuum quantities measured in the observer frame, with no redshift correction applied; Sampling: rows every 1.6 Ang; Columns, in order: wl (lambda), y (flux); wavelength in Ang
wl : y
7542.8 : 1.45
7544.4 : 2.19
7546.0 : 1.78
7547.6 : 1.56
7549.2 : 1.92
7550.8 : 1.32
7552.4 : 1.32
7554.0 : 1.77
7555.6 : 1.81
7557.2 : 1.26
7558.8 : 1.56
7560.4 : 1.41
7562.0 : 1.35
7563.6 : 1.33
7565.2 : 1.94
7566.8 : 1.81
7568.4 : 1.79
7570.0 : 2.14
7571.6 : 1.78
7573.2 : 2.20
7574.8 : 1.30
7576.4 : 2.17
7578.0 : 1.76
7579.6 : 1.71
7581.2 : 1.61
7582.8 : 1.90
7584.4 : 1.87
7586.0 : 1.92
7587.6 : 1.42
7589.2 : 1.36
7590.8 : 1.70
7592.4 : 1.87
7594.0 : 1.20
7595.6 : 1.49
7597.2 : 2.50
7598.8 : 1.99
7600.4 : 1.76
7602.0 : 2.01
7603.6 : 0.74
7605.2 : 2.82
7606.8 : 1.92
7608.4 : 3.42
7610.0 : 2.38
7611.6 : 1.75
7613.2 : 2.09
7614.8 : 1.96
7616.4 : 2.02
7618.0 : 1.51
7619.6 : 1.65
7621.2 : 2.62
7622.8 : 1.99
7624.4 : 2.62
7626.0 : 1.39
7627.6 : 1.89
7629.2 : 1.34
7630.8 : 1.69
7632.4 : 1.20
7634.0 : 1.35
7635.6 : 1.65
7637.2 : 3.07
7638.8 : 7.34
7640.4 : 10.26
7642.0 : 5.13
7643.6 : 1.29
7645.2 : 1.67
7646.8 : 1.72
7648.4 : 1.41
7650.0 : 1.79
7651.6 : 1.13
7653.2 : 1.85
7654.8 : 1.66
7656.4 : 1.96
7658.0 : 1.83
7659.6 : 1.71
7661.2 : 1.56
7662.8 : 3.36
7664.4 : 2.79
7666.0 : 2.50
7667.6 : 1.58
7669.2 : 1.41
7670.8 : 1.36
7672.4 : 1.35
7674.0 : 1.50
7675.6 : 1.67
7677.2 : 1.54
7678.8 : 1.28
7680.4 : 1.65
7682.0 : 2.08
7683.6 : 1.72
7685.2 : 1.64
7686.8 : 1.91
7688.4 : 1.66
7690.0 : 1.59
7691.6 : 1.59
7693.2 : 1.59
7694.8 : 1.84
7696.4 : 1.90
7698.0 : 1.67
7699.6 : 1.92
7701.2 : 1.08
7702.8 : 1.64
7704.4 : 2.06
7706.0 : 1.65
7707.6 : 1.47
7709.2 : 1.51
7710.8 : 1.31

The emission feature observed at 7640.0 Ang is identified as H-alpha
